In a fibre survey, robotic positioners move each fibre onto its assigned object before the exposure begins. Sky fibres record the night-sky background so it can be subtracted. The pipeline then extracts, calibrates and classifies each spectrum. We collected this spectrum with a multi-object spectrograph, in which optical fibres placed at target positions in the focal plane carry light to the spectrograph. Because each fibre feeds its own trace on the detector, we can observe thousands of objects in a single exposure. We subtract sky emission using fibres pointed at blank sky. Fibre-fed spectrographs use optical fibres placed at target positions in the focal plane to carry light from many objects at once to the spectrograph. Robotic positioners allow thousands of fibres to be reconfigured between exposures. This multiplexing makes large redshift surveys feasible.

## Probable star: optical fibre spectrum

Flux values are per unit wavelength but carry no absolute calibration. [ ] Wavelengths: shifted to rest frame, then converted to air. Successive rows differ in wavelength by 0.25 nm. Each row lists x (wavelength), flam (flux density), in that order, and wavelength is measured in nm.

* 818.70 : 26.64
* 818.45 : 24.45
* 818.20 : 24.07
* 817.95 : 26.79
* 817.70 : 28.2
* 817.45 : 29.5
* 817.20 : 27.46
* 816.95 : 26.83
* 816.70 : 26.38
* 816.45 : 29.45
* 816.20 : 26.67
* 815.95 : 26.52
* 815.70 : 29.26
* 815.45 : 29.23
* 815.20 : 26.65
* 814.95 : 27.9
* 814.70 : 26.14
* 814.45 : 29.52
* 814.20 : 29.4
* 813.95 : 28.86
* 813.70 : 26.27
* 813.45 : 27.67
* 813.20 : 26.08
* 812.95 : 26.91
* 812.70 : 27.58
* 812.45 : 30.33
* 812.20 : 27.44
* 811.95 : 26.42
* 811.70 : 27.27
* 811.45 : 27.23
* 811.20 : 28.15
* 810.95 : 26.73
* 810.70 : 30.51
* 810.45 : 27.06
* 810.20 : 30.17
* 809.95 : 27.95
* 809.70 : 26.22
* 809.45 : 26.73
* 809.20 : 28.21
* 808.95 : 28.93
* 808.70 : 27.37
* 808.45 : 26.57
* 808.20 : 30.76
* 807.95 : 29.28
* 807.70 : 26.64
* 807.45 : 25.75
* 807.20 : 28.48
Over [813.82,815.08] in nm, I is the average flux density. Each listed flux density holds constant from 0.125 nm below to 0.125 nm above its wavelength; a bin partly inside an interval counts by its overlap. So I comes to 28.3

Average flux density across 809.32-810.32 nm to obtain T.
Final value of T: 27.8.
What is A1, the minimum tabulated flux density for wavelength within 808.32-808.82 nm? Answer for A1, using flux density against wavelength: 26.57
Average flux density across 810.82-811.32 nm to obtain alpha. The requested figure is 27.5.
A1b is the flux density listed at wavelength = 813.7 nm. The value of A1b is 26.27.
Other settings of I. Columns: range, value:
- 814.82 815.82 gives 28.2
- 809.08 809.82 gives 27.1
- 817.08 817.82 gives 28.4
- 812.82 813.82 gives 26.7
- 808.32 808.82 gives 27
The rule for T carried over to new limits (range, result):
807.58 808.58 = 28.3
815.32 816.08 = 28.3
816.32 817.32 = 27.5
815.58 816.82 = 27.7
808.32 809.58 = 27.6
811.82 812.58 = 28.1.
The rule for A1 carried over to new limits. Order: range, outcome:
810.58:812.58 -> 26.42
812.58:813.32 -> 26.08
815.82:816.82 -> 26.38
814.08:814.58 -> 29.4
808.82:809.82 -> 26.22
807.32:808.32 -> 25.75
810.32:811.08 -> 26.73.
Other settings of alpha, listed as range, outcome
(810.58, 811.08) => 28.6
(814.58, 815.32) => 26.9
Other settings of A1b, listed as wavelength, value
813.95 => 28.86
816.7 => 26.38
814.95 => 27.9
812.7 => 27.58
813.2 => 26.08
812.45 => 30.33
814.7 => 26.14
